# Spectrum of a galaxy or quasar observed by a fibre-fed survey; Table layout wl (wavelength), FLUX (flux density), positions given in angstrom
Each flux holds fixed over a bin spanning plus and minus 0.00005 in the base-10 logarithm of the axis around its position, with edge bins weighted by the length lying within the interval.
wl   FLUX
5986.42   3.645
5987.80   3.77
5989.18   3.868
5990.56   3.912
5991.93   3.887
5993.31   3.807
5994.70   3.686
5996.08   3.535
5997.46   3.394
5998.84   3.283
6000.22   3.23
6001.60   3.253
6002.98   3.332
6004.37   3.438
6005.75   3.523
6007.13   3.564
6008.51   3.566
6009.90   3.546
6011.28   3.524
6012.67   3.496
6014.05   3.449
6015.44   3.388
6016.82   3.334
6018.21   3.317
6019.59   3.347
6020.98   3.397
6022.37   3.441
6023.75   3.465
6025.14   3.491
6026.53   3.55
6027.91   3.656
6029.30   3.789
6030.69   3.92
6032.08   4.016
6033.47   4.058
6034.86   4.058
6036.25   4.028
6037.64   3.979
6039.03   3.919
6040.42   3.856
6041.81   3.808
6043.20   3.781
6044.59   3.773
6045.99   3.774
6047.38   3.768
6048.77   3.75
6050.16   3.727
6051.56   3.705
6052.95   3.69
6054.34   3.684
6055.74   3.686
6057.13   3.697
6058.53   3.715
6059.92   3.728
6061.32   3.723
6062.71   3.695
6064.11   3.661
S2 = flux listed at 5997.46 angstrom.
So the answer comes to 3.394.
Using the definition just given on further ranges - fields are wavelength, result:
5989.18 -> 3.868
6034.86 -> 4.058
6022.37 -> 3.441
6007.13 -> 3.564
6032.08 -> 4.016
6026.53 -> 3.55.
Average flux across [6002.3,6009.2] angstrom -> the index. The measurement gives 3.49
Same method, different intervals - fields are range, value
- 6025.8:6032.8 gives 3.79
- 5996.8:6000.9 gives 3.3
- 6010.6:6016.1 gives 3.46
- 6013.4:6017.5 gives 3.39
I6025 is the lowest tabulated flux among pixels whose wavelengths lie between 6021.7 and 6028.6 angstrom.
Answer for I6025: 3.441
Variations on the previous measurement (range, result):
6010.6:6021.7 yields 3.317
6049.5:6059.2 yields 3.684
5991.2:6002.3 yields 3.23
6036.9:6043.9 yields 3.781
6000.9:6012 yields 3.253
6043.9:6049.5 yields 3.75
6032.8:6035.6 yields 4.058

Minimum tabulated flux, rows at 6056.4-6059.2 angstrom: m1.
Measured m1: 3.697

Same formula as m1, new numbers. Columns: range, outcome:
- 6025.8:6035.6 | 3.55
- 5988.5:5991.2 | 3.868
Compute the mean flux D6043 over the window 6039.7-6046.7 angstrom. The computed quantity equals 3.8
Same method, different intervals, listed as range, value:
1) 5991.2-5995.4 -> 3.79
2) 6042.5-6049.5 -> 3.77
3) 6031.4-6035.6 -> 4.04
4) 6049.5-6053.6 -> 3.7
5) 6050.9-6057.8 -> 3.7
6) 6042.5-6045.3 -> 3.77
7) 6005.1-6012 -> 3.54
